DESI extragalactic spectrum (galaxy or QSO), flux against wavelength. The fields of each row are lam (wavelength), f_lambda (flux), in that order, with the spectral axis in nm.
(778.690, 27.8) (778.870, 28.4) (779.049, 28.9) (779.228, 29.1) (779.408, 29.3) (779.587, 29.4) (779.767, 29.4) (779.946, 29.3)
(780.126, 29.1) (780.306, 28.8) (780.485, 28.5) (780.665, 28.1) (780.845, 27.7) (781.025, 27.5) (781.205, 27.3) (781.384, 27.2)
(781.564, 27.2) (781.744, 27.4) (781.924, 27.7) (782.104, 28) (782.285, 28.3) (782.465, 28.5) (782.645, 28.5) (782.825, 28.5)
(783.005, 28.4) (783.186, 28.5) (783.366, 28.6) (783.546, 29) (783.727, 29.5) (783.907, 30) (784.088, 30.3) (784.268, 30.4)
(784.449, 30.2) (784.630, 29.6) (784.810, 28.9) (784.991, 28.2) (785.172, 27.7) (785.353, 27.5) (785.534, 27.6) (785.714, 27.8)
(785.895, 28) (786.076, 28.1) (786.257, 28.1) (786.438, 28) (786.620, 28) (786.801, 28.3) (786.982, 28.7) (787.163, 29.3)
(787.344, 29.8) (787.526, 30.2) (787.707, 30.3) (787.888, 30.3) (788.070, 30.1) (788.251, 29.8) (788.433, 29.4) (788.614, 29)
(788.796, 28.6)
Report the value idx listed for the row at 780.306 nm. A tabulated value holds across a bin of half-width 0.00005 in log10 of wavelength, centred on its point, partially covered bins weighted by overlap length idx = 28.8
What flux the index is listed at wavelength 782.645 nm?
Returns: 28.5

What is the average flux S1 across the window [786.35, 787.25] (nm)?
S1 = 28.4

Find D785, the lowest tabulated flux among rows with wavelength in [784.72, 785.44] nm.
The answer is 27.5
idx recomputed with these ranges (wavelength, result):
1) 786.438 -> 28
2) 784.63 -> 29.6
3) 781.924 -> 27.7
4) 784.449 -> 30.2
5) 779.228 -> 29.1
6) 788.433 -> 29.4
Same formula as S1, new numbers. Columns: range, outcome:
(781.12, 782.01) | 27.4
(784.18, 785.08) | 29.4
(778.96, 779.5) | 29.1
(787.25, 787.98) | 30.1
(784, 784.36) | 30.4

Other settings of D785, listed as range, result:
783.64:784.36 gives 29.5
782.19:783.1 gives 28.3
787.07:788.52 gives 29.3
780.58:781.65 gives 27.2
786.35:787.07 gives 28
